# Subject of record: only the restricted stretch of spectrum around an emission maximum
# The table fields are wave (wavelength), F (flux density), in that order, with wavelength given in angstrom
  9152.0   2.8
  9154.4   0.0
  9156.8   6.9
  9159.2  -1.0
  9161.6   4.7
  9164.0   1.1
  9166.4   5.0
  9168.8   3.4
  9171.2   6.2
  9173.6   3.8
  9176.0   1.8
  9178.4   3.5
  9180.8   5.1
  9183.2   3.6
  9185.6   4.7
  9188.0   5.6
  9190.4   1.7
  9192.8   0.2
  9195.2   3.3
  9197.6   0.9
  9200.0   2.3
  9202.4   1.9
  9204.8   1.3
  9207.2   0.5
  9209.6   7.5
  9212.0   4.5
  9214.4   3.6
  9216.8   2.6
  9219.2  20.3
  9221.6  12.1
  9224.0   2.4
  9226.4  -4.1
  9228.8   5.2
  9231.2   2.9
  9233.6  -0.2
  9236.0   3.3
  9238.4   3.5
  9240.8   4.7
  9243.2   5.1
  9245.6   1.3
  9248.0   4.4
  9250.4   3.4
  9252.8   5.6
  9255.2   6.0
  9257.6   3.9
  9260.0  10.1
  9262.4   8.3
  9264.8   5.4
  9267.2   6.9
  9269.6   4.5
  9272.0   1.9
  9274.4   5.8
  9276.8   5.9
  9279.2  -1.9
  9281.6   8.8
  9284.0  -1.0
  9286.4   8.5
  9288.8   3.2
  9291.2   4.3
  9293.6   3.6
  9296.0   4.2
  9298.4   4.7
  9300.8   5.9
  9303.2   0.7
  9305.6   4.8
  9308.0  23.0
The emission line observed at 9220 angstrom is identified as H-gamma 4340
